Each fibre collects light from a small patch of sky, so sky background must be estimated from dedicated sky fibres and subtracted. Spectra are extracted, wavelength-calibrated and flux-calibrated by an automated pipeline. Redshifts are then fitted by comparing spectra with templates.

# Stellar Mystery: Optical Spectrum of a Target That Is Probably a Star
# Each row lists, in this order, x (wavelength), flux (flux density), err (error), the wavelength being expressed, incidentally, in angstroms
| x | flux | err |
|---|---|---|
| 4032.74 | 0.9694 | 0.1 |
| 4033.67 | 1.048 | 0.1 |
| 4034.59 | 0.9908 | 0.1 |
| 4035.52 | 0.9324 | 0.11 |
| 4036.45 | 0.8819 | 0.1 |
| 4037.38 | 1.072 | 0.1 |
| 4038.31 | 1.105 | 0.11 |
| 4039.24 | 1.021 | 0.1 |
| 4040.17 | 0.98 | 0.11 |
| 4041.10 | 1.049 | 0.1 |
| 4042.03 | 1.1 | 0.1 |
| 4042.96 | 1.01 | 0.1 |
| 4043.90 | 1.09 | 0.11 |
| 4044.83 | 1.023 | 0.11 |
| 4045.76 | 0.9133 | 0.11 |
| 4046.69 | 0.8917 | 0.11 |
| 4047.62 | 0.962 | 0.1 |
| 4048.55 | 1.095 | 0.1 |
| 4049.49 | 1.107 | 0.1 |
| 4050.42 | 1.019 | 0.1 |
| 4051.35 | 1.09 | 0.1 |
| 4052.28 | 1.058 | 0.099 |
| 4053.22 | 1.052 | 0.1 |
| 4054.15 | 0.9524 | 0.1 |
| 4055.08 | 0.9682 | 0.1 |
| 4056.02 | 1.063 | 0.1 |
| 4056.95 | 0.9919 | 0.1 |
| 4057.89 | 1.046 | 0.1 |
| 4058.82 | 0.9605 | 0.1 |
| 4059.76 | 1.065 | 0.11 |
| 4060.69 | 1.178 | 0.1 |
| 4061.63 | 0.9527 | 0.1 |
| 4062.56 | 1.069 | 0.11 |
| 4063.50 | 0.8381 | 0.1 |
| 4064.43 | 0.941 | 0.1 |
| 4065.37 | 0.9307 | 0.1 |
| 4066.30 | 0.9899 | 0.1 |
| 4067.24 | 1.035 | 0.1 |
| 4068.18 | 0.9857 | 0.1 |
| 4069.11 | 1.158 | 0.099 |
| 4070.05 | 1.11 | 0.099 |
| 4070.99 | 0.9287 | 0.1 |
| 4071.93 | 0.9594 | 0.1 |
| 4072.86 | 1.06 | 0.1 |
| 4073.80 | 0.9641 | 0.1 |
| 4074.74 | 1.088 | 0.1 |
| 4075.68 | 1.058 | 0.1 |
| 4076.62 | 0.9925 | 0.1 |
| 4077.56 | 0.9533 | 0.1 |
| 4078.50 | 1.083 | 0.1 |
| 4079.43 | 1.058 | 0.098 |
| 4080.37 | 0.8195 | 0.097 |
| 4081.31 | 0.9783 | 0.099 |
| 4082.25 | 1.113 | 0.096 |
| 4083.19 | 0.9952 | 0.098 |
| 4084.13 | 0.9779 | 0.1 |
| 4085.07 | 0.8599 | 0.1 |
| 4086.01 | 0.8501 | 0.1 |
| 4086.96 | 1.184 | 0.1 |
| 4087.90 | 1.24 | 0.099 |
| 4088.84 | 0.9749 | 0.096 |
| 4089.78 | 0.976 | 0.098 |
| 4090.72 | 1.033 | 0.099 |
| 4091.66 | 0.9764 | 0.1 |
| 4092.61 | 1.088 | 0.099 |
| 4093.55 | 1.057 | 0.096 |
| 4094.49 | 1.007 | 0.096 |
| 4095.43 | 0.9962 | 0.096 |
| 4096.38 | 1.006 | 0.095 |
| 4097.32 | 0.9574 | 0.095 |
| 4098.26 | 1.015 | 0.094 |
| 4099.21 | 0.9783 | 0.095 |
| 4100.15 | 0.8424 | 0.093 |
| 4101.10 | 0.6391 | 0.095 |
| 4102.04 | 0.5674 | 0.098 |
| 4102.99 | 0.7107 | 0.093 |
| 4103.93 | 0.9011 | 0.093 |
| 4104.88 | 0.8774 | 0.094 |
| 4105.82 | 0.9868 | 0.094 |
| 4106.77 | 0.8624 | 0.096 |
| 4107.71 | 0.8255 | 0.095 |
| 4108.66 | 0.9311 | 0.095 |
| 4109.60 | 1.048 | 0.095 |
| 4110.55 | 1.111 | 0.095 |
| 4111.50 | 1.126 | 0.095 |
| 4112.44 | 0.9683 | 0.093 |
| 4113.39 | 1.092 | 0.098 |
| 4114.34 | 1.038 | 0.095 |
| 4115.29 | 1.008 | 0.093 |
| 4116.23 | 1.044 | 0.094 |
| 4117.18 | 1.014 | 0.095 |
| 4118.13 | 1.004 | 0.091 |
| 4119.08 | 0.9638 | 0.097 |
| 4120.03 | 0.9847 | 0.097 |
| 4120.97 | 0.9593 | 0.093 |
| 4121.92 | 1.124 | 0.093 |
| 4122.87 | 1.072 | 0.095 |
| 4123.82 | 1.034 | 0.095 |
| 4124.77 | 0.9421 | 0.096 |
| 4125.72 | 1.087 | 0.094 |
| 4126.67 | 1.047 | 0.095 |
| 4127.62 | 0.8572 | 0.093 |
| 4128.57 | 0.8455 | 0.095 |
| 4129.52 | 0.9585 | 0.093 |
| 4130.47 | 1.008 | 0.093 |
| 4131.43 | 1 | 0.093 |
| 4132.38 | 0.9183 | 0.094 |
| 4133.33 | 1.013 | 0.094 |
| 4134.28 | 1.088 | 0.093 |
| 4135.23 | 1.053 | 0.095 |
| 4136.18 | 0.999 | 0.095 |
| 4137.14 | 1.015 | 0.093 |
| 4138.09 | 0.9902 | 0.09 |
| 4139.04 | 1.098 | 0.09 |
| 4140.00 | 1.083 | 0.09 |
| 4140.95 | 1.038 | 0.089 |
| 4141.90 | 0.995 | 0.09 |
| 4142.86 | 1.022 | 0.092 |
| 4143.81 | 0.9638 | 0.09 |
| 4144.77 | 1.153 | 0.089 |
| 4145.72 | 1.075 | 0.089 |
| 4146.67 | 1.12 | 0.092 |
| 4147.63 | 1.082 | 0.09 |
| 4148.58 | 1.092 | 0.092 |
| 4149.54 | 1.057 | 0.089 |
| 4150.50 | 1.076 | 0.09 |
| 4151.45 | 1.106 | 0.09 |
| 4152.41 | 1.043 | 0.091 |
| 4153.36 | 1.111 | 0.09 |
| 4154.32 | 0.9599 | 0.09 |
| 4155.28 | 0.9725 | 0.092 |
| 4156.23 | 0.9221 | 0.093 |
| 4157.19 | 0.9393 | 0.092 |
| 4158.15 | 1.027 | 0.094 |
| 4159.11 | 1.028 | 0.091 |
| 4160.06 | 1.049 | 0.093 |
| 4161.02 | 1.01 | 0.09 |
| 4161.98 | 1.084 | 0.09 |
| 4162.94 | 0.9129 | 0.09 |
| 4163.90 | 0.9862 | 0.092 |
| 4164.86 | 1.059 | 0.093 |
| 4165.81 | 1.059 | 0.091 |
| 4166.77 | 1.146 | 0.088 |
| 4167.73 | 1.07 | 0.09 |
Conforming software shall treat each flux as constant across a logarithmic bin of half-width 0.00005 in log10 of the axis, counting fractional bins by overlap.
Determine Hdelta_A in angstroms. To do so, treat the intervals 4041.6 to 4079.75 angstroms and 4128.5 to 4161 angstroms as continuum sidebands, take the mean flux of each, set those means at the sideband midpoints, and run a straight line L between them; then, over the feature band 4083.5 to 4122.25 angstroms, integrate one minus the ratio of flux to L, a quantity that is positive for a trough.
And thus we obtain 2.0 angstroms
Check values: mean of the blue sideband 1.02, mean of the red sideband 1.03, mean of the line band 0.97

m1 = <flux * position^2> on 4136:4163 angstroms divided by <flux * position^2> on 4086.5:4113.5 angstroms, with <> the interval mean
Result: 1.10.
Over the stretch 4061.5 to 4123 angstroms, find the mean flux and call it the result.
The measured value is 0.984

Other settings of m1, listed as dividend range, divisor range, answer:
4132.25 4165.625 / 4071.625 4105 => 1.10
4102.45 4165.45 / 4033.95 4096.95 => 1.03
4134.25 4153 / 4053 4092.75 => 1.08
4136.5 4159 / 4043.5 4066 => 1.08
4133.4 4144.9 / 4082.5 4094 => 1.04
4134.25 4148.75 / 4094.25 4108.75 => 1.22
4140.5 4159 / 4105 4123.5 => 1.05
